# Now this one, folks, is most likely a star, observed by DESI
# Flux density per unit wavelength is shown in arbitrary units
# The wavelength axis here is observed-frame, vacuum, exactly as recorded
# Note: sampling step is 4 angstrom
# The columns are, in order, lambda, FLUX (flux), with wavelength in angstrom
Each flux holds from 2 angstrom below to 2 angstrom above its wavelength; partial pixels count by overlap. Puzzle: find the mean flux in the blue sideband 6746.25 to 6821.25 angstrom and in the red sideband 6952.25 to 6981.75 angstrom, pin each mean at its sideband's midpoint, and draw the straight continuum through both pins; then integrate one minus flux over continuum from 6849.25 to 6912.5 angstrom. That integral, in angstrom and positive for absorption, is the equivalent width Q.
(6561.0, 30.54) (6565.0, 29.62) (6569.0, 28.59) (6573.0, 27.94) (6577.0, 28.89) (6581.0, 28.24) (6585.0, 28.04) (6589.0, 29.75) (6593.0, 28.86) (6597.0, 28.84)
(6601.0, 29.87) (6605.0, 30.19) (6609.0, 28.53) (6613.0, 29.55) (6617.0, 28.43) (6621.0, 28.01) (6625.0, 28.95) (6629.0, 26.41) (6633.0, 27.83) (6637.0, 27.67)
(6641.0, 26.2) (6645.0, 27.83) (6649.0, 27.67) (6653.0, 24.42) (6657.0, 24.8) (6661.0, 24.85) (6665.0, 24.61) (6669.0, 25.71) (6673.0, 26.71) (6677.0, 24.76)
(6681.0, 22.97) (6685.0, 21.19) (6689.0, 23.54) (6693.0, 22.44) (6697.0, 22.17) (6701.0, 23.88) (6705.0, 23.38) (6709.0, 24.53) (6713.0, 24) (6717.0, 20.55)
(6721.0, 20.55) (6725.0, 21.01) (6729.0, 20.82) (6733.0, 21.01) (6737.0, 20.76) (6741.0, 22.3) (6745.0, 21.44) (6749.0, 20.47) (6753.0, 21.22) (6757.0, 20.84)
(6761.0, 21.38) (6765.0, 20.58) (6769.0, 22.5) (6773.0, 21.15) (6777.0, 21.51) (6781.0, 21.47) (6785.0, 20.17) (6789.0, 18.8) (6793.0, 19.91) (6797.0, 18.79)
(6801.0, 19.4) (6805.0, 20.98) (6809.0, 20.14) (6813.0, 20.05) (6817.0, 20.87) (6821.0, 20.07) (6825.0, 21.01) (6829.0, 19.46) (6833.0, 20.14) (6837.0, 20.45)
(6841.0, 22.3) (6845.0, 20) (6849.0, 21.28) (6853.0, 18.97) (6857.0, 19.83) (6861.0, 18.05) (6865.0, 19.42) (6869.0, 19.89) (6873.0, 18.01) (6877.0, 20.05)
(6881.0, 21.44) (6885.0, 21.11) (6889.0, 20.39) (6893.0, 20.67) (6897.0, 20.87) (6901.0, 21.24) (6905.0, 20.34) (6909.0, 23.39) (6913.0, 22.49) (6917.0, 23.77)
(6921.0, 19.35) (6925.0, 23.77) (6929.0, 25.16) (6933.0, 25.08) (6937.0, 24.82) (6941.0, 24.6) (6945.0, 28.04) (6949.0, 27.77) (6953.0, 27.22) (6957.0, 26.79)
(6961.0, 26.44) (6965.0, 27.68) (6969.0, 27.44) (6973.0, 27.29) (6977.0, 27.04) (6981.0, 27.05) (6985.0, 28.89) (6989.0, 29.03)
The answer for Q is 9.8 angstrom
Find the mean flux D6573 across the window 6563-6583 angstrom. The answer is 28.7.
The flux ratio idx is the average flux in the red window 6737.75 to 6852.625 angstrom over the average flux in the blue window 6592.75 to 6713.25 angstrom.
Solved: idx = 0.8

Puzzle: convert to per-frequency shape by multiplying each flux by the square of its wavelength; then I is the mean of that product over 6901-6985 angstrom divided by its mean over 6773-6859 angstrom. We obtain 1.3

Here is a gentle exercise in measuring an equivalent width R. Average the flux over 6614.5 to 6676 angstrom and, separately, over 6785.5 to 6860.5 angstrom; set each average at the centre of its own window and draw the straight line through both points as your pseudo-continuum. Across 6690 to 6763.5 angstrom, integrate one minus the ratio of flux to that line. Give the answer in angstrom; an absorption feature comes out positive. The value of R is 5.7 angstrom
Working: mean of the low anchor 26.7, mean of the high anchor 20.1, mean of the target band 21.8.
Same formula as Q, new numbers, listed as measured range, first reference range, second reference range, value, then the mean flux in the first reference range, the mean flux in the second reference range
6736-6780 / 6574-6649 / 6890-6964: 8.4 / 28.4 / 24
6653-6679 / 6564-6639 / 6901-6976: 2.6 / 28.6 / 25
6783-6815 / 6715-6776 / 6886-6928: 2.3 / 21.1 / 21.7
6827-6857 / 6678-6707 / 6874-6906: 1.2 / 22.9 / 20.7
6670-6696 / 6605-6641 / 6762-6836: 1.9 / 28.2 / 20.4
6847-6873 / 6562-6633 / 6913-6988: 7.0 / 28.7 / 26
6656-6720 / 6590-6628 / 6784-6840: 4.6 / 29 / 20.1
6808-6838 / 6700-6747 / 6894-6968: 3.7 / 22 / 24.4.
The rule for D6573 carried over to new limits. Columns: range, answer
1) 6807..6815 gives 20.1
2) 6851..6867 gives 19.1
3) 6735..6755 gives 21.2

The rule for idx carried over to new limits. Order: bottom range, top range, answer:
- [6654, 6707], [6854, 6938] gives 0.89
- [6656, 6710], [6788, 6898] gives 0.84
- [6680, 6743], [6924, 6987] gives 1.20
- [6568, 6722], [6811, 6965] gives 0.84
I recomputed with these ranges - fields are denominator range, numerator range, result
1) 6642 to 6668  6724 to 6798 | 0.84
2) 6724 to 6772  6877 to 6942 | 1.10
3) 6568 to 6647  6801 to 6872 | 0.76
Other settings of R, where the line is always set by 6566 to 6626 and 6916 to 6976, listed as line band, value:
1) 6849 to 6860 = 2.9 angstrom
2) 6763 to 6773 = 2.1 angstrom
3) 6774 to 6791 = 4.2 angstrom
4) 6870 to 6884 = 3.4 angstrom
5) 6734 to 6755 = 4.8 angstrom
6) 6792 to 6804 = 3.4 angstrom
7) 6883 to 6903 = 4.1 angstrom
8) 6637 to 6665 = 2.4 angstrom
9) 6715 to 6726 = 2.8 angstrom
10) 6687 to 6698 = 2.1 angstrom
